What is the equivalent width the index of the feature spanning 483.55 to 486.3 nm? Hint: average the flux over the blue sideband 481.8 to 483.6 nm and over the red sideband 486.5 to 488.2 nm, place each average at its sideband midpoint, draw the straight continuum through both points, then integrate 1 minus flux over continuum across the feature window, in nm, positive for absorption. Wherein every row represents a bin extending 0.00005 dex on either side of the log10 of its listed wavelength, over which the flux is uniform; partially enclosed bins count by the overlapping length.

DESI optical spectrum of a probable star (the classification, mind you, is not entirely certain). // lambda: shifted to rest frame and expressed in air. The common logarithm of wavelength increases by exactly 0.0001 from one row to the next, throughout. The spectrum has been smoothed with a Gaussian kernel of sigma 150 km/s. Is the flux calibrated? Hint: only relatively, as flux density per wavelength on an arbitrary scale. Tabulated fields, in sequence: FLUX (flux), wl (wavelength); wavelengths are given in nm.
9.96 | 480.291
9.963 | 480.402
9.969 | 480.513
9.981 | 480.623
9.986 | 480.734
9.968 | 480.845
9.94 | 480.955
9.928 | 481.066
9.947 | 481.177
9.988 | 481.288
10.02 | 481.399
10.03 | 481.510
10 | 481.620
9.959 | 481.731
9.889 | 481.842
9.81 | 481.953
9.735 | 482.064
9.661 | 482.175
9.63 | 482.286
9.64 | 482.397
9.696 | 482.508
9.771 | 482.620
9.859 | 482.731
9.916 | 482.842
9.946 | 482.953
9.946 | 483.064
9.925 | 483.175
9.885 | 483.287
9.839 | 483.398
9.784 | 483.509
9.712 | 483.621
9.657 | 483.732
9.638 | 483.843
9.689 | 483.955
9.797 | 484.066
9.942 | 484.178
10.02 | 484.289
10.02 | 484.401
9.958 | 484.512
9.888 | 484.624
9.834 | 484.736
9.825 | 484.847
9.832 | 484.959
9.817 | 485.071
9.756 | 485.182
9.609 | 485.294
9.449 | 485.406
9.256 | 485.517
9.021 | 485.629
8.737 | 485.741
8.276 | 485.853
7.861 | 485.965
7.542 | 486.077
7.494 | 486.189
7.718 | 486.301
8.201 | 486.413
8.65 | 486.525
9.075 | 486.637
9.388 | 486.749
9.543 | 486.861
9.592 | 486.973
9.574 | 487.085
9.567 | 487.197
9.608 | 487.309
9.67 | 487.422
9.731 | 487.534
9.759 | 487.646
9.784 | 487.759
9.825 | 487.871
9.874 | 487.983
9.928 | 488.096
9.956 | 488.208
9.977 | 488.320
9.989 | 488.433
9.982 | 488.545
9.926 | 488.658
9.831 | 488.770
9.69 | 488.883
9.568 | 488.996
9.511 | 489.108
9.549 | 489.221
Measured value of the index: 0.11 nm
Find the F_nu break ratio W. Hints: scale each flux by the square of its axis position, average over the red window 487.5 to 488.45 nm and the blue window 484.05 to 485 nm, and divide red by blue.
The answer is 1.0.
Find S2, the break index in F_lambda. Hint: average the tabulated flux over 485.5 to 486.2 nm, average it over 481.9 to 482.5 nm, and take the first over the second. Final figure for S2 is 0.86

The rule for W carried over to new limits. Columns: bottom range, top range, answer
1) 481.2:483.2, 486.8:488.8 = 1.02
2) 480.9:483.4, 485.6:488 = 0.93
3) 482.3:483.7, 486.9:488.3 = 1.01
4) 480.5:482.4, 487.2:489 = 1.02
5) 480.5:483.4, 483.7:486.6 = 0.94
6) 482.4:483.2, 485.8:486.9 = 0.86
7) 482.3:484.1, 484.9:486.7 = 0.91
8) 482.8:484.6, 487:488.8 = 1.01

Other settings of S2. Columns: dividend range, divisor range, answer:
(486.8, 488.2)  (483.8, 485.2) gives 0.99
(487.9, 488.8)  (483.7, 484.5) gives 1.01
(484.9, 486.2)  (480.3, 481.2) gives 0.90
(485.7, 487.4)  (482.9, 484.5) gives 0.89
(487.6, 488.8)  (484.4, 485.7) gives 1.02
